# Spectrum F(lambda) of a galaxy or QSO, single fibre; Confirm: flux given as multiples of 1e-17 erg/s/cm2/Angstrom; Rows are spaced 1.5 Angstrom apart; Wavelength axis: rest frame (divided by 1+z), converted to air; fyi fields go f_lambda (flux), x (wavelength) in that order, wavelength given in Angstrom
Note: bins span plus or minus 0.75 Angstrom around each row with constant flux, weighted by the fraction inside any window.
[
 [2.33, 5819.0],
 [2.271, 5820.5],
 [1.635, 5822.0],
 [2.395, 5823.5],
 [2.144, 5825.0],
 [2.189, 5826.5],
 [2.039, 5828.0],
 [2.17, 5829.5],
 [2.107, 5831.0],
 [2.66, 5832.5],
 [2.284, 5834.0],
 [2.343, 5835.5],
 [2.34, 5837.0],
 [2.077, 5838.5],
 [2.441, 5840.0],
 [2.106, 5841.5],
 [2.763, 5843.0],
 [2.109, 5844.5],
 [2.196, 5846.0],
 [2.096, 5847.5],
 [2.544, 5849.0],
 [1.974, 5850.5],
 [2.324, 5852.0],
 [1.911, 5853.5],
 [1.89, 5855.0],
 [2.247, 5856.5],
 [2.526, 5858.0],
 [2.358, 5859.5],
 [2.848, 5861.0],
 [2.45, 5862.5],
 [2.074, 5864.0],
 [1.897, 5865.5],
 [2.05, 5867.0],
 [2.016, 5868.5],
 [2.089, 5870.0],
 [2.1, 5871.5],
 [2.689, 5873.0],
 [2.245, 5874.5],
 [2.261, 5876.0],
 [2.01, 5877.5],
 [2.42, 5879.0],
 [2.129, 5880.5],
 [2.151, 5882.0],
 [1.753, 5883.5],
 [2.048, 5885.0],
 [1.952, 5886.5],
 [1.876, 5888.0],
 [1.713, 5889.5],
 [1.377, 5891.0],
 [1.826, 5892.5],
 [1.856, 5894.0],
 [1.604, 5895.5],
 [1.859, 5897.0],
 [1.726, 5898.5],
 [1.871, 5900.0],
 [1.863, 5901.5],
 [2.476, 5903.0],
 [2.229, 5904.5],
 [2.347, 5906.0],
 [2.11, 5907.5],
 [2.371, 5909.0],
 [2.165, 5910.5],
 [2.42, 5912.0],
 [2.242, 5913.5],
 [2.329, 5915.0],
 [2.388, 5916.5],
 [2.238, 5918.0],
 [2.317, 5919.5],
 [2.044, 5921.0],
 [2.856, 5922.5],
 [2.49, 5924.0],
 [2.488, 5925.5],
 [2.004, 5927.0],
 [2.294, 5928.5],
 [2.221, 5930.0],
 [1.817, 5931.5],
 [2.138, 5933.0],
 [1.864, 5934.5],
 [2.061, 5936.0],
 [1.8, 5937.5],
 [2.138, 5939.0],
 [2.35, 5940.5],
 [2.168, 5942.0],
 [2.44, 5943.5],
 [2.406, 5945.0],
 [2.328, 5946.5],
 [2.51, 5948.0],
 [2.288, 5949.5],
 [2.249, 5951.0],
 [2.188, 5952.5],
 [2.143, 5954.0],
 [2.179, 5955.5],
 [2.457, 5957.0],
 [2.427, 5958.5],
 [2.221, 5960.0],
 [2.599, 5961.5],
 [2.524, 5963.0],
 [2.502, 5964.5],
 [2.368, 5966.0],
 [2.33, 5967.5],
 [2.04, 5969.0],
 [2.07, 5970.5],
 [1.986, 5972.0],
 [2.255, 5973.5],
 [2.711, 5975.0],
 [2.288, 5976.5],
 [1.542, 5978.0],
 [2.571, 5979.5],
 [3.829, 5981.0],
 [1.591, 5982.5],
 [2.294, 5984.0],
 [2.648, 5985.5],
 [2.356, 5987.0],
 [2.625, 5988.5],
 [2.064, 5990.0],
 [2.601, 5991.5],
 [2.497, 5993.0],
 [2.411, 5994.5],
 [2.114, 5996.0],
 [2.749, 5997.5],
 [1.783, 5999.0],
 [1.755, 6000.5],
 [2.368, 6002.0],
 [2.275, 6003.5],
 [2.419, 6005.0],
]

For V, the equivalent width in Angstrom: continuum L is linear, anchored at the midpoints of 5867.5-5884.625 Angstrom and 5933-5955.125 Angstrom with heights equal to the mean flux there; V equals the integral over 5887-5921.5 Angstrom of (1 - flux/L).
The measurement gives 2.04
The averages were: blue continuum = 2.16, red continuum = 2.21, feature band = 2.05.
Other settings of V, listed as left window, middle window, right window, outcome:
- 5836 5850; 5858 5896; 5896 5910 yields 1.67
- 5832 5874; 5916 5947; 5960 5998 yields 1.39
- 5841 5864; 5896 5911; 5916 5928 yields 1.55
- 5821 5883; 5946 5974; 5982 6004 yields -0.35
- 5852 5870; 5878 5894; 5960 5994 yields 2.28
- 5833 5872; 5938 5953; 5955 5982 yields 0.32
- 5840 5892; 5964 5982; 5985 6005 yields -0.50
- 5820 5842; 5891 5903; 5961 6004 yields 2.38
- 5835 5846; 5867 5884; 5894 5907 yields -0.40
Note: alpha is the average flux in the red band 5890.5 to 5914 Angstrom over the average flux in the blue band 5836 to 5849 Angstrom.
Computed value 0.9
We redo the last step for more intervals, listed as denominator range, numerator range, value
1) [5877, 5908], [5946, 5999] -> 1.20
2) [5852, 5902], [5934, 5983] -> 1.11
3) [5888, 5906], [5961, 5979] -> 1.21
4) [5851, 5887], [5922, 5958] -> 1.03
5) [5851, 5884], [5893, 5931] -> 0.99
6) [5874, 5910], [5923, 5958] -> 1.11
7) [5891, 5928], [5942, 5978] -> 1.07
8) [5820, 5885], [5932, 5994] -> 1.04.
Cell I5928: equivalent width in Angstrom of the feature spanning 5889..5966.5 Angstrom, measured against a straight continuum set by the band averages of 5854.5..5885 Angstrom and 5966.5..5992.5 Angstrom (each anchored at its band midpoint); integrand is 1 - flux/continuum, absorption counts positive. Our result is 3.1 Angstrom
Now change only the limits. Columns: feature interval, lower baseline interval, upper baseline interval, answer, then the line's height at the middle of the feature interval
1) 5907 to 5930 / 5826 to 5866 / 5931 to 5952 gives -1.2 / 2.2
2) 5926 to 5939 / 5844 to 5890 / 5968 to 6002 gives 1.2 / 2.24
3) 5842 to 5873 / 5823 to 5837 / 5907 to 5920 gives 0.5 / 2.27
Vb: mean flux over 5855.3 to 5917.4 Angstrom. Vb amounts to 2.12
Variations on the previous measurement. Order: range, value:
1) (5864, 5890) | 2.09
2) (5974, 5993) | 2.43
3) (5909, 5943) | 2.22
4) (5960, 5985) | 2.34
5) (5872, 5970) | 2.18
